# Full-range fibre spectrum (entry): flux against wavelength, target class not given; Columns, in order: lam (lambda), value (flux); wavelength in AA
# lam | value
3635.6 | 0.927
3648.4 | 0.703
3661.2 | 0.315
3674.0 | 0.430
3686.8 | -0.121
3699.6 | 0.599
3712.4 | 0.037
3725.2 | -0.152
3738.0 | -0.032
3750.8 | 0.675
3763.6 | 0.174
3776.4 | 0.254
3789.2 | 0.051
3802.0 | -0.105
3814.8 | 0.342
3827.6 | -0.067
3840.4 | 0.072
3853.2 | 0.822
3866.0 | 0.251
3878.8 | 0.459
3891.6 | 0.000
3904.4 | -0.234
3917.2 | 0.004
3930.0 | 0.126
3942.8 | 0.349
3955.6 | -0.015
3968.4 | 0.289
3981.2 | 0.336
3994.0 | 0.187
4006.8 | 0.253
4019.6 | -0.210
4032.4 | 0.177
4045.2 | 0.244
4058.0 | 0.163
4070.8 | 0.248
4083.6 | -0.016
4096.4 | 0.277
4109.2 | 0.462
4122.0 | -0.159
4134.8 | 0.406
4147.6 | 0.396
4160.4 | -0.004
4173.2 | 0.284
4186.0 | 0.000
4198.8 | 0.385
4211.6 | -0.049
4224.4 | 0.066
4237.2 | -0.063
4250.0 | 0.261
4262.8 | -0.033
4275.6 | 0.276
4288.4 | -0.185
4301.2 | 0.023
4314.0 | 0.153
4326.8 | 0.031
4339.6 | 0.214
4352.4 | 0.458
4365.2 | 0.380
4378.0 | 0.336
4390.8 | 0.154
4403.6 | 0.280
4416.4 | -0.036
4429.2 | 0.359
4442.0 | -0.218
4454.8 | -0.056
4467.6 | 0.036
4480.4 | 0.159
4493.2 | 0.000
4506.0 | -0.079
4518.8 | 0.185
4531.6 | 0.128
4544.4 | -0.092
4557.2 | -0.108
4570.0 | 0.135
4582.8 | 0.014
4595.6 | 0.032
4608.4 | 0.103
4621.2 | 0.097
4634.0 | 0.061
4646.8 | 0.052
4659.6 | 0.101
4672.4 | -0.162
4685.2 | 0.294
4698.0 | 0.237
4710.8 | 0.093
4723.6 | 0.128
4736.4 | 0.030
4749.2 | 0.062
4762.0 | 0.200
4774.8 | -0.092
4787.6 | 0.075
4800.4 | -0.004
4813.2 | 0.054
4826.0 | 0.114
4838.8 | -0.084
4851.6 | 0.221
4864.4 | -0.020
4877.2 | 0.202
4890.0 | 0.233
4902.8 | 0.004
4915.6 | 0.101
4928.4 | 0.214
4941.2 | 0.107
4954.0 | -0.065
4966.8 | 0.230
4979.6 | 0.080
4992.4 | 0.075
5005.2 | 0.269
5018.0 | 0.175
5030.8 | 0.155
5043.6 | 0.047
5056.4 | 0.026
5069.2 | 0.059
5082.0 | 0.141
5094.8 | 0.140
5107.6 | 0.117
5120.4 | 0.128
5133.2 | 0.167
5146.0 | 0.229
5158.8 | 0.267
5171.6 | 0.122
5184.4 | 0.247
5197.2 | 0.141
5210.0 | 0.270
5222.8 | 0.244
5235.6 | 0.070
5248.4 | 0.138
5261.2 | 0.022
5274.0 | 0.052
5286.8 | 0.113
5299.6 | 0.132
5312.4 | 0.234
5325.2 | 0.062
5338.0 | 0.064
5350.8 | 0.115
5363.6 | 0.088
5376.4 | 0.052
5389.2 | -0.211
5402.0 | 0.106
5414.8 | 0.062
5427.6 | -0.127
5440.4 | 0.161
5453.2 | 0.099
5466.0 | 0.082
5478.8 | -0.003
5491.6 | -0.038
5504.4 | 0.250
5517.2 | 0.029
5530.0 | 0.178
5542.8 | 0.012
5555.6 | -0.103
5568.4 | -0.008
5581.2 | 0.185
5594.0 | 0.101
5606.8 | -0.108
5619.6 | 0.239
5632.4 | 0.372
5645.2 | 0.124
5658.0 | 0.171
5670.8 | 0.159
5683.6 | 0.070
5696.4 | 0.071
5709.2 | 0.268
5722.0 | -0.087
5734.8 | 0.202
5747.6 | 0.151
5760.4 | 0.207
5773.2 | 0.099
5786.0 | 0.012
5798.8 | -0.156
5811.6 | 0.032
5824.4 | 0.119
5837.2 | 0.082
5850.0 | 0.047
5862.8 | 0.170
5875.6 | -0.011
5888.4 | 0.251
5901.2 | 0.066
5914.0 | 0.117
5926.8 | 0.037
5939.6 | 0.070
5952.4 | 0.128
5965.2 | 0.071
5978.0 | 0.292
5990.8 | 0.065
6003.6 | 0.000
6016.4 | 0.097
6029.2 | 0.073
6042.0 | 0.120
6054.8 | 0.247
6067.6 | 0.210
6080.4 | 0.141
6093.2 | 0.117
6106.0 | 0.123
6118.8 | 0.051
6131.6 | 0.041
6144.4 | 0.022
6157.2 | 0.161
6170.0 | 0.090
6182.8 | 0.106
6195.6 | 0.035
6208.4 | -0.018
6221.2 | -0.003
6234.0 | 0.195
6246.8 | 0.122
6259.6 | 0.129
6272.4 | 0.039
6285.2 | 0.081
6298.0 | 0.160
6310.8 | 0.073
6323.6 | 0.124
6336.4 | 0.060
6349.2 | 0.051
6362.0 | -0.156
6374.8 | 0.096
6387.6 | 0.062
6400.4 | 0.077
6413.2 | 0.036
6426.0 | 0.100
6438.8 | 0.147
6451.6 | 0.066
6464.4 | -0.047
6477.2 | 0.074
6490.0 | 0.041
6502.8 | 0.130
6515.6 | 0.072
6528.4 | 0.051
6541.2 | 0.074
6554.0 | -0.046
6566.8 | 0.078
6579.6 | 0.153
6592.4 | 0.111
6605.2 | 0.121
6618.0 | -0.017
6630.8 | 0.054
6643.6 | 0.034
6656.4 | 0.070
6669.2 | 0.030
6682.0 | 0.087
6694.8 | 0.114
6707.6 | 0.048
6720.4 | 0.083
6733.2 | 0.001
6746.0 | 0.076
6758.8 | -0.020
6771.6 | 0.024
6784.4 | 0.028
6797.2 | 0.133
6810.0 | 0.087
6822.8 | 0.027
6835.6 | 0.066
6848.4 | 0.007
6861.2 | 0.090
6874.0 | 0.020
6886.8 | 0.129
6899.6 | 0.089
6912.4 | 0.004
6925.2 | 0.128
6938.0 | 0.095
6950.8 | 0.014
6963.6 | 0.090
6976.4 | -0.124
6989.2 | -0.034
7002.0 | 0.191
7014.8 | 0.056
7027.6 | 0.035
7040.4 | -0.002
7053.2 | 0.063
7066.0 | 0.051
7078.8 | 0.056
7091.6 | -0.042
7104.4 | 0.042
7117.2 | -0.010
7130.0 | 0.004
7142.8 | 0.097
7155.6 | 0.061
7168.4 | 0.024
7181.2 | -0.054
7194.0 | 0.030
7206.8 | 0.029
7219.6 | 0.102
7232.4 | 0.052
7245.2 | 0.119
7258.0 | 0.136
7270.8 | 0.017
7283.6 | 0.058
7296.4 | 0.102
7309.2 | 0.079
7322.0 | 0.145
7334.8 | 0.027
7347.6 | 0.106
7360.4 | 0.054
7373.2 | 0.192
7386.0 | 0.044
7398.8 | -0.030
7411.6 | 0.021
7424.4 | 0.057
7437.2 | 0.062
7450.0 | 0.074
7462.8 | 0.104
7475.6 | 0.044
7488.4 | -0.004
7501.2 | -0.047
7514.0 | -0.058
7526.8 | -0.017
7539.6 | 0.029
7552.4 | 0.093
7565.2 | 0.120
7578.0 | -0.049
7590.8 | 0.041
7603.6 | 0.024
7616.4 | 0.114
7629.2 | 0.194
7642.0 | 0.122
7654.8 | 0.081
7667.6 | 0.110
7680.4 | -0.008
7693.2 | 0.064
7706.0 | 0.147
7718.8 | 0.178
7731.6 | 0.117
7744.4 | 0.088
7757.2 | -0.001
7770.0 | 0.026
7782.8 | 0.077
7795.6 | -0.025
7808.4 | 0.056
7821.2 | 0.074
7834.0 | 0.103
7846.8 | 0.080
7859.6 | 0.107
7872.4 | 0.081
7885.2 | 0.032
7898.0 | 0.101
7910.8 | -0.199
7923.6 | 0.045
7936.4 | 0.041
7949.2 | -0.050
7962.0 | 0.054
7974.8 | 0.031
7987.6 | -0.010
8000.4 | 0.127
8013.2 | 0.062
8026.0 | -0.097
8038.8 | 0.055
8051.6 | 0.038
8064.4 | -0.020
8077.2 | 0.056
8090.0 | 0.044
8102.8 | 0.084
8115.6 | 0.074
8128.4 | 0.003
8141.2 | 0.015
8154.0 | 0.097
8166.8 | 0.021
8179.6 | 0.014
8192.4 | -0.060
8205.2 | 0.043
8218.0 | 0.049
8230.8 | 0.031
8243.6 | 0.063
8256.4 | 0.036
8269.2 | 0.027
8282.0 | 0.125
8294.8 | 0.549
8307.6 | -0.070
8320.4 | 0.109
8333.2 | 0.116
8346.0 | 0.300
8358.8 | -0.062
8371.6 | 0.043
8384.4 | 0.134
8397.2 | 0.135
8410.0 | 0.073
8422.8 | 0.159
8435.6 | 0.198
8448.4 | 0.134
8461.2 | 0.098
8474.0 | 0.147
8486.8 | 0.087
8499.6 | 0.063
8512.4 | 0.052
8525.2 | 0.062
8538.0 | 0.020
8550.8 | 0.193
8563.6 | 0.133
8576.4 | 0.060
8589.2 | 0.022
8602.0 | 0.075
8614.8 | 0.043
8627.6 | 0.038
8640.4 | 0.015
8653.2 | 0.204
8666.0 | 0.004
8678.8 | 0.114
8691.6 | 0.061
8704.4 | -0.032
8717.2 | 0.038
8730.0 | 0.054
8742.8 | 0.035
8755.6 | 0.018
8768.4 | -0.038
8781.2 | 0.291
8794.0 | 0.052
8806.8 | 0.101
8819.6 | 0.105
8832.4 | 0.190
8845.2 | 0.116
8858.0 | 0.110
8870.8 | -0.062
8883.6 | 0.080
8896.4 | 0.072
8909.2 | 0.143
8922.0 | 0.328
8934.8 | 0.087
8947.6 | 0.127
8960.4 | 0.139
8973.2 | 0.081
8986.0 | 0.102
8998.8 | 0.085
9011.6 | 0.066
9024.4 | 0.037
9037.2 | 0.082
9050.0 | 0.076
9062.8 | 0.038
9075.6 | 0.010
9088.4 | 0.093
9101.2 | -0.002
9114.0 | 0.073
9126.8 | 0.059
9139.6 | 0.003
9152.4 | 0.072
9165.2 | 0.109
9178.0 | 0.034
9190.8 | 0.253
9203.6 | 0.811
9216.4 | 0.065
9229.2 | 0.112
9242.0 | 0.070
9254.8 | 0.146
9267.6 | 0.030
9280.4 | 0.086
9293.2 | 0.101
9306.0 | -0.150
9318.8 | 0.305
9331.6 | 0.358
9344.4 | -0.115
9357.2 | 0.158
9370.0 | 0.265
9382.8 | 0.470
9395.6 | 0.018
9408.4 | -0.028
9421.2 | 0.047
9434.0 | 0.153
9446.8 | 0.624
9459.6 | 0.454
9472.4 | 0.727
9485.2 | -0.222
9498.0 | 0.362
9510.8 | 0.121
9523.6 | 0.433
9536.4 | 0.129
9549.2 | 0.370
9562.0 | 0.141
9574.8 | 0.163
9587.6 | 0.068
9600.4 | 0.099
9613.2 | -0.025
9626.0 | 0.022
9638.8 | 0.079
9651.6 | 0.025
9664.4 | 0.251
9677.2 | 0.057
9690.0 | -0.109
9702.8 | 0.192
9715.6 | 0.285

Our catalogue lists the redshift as 1.468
